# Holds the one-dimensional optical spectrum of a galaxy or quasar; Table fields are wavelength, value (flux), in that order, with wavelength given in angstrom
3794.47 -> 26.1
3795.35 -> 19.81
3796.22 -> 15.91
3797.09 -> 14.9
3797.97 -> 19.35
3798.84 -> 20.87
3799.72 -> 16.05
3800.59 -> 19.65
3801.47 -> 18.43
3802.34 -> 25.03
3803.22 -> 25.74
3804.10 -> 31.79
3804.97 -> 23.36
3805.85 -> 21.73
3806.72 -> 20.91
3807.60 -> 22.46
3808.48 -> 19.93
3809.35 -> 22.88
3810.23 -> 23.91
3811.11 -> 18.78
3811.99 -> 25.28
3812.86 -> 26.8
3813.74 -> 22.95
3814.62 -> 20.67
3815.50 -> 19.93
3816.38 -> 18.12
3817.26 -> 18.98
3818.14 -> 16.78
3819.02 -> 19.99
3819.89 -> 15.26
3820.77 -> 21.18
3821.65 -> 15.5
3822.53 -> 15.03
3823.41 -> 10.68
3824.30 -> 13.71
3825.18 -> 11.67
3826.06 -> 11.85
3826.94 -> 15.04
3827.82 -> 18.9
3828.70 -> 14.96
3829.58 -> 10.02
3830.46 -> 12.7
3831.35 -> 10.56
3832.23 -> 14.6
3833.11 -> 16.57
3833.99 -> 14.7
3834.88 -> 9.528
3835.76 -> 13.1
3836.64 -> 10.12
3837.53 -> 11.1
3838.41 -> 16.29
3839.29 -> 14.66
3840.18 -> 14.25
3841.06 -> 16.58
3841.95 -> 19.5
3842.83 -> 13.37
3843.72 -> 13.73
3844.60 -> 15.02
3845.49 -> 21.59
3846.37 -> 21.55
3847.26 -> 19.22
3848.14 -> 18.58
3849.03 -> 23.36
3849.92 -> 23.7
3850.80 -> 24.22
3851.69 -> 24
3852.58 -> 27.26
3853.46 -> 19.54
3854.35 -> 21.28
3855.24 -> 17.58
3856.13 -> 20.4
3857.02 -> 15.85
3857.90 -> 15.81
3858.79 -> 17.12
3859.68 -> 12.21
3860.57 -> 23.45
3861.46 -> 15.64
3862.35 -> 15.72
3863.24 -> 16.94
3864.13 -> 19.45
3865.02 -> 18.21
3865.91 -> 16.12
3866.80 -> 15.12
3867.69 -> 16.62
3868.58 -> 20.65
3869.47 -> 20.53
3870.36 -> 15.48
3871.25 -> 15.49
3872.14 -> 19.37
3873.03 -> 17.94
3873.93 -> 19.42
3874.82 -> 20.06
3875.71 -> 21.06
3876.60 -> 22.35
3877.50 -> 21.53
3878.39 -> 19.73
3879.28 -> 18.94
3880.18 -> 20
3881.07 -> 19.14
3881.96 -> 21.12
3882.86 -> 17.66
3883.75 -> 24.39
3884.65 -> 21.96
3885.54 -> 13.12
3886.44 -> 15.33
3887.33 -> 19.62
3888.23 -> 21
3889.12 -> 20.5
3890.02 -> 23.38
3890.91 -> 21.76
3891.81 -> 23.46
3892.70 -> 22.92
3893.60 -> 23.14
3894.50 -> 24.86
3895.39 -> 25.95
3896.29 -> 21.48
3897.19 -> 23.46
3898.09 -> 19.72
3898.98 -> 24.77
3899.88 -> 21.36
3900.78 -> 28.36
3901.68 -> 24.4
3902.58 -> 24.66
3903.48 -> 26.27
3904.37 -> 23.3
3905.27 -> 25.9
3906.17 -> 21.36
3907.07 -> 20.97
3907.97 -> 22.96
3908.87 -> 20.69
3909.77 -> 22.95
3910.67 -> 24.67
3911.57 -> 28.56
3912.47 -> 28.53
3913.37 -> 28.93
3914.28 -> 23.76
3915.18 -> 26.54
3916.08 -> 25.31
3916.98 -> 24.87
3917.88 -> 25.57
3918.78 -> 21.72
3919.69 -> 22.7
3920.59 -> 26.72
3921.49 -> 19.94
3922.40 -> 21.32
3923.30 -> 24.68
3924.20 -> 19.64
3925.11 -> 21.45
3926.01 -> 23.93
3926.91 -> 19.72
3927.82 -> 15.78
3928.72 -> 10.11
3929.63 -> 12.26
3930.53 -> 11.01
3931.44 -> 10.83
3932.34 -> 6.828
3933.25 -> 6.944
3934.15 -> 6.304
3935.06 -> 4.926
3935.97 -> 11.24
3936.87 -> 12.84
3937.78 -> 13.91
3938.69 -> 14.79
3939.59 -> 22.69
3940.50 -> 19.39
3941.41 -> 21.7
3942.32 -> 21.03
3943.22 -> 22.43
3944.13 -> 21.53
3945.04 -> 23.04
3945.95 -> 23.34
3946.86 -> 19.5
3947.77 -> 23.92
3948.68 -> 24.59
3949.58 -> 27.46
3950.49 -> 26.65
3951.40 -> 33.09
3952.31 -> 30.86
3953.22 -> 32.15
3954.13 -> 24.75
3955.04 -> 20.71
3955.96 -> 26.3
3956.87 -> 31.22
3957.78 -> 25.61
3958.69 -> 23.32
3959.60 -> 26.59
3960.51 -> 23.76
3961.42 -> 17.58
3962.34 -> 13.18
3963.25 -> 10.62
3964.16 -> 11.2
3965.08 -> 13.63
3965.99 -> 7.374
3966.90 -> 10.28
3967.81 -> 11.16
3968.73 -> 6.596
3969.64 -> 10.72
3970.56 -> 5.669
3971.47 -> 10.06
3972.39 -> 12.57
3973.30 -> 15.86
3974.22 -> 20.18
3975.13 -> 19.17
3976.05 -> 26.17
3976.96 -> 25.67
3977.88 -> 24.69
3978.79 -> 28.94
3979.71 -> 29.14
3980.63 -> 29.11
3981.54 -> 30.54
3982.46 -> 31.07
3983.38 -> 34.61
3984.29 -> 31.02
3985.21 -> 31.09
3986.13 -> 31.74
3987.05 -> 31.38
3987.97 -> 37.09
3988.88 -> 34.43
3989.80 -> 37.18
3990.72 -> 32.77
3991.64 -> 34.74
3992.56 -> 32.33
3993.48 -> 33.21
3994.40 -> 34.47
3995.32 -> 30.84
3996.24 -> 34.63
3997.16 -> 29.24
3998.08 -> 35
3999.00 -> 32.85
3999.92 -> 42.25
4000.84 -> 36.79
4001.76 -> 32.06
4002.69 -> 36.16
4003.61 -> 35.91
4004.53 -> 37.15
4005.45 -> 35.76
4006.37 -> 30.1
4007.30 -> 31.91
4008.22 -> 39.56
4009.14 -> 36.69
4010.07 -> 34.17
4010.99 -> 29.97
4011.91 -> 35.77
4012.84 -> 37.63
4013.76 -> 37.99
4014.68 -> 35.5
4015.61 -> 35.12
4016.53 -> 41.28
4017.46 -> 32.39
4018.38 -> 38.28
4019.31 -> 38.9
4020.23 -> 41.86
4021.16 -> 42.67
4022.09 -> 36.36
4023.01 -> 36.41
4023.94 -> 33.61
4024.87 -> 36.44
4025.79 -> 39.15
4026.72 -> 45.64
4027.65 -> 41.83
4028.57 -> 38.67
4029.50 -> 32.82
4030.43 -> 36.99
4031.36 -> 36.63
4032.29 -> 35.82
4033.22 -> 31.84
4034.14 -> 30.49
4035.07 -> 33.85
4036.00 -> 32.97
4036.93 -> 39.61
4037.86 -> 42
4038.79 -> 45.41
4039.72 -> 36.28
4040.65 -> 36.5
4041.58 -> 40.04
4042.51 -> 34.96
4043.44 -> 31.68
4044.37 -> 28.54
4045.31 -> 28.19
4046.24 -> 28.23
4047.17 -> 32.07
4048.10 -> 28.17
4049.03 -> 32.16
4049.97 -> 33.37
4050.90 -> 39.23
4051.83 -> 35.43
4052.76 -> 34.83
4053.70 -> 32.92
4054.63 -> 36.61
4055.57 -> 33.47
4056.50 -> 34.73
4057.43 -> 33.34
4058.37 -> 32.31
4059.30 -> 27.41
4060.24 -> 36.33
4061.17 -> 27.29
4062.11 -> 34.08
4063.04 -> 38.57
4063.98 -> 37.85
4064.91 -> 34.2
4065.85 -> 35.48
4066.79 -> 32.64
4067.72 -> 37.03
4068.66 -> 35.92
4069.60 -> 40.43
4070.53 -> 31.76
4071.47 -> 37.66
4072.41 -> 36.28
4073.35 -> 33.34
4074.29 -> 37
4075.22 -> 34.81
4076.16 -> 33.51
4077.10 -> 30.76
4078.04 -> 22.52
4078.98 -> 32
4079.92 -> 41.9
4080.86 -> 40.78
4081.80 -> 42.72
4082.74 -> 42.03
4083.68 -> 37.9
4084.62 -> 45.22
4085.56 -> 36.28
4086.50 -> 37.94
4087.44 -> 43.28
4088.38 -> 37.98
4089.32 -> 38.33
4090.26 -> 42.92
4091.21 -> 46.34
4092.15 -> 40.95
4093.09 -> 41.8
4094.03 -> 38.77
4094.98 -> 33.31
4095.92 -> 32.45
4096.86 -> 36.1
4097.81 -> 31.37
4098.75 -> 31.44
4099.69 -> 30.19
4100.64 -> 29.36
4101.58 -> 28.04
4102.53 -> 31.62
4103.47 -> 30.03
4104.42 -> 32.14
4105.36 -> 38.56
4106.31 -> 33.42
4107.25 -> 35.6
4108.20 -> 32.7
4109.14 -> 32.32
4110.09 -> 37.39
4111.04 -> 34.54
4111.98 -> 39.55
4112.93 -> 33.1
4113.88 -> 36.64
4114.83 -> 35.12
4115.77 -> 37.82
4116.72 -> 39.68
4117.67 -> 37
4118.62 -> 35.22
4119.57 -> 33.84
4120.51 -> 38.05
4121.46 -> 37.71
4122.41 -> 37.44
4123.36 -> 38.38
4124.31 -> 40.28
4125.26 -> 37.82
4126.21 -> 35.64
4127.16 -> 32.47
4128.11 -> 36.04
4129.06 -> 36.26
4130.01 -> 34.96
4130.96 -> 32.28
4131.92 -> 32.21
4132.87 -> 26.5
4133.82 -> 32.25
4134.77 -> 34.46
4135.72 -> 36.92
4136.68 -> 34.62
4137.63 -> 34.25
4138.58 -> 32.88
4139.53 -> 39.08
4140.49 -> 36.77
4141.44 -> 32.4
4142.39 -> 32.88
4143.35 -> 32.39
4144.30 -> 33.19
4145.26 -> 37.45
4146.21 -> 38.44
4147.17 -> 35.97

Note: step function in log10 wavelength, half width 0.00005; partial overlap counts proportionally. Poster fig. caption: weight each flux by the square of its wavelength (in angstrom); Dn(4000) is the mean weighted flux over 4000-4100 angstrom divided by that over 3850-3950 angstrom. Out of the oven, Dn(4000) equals 1.9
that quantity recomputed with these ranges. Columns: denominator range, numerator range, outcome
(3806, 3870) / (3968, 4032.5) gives 1.98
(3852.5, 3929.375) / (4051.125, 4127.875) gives 1.87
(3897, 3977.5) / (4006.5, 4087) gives 1.88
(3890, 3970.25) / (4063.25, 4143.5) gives 1.89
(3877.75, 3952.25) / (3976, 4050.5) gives 1.73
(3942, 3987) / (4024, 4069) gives 1.64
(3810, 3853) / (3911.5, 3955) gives 1.26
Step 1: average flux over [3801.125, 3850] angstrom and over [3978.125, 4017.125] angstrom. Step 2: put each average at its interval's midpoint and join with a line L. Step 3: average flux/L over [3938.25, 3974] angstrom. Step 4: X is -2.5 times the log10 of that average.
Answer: 0.45 mag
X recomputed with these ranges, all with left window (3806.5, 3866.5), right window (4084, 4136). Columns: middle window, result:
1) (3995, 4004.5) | -0.22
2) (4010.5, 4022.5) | -0.25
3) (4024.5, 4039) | -0.22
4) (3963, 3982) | 0.48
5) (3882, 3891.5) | 0.05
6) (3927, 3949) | 0.47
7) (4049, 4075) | -0.07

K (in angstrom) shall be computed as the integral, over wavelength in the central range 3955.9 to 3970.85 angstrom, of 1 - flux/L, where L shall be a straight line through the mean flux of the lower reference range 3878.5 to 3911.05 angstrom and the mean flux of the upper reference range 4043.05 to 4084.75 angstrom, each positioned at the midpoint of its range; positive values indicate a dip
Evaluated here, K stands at 6.1 angstrom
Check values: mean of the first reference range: 22.1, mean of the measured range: 16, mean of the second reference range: 34.4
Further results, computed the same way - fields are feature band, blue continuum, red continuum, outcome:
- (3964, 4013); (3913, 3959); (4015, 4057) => 1.91 angstrom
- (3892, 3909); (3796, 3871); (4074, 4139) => -0.86 angstrom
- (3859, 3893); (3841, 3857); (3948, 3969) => 1.89 angstrom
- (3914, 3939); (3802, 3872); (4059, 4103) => 7.29 angstrom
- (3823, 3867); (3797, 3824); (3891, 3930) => 9.90 angstrom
